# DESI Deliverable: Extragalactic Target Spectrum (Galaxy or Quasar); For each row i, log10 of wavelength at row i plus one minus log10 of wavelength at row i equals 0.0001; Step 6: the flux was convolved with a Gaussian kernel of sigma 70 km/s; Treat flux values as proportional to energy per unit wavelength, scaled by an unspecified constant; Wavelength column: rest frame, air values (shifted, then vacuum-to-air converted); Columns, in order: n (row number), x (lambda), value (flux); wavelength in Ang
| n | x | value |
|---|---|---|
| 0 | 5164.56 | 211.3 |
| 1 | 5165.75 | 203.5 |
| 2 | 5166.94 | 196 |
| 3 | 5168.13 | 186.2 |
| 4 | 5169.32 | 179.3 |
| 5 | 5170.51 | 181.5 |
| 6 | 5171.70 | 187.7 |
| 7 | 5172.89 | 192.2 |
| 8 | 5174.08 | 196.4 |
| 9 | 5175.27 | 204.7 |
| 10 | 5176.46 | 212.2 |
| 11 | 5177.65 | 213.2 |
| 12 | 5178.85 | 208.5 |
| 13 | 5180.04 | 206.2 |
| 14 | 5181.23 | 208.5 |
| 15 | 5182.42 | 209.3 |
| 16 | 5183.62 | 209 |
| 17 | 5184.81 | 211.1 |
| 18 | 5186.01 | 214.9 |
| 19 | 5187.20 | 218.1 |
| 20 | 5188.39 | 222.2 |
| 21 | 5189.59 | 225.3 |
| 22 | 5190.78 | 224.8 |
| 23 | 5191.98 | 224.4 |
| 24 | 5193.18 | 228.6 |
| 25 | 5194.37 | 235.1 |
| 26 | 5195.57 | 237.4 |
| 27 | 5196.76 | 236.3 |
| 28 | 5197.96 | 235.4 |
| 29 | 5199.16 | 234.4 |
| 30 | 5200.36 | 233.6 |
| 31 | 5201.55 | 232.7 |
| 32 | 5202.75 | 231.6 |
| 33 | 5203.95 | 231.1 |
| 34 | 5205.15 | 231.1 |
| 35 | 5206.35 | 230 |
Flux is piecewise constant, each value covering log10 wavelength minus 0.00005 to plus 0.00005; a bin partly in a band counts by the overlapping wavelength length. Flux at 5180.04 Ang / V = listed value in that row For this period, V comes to 206.2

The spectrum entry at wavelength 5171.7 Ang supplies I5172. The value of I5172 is 187.7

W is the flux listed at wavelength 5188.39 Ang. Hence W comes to 222.2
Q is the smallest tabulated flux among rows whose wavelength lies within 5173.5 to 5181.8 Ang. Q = 196.4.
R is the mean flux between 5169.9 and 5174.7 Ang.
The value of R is 190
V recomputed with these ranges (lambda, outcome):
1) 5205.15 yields 231.1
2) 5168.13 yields 186.2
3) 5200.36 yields 233.6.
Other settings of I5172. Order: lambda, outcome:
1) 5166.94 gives 196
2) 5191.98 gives 224.4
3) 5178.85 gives 208.5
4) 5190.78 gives 224.8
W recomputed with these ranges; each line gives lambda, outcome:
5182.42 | 209.3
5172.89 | 192.2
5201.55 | 232.7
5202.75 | 231.6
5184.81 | 211.1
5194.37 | 235.1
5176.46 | 212.2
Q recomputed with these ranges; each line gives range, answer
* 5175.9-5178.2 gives 212.2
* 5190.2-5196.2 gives 224.4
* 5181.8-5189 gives 209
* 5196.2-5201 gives 233.6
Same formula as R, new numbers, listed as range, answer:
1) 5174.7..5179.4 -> 210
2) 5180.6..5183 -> 209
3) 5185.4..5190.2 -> 220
